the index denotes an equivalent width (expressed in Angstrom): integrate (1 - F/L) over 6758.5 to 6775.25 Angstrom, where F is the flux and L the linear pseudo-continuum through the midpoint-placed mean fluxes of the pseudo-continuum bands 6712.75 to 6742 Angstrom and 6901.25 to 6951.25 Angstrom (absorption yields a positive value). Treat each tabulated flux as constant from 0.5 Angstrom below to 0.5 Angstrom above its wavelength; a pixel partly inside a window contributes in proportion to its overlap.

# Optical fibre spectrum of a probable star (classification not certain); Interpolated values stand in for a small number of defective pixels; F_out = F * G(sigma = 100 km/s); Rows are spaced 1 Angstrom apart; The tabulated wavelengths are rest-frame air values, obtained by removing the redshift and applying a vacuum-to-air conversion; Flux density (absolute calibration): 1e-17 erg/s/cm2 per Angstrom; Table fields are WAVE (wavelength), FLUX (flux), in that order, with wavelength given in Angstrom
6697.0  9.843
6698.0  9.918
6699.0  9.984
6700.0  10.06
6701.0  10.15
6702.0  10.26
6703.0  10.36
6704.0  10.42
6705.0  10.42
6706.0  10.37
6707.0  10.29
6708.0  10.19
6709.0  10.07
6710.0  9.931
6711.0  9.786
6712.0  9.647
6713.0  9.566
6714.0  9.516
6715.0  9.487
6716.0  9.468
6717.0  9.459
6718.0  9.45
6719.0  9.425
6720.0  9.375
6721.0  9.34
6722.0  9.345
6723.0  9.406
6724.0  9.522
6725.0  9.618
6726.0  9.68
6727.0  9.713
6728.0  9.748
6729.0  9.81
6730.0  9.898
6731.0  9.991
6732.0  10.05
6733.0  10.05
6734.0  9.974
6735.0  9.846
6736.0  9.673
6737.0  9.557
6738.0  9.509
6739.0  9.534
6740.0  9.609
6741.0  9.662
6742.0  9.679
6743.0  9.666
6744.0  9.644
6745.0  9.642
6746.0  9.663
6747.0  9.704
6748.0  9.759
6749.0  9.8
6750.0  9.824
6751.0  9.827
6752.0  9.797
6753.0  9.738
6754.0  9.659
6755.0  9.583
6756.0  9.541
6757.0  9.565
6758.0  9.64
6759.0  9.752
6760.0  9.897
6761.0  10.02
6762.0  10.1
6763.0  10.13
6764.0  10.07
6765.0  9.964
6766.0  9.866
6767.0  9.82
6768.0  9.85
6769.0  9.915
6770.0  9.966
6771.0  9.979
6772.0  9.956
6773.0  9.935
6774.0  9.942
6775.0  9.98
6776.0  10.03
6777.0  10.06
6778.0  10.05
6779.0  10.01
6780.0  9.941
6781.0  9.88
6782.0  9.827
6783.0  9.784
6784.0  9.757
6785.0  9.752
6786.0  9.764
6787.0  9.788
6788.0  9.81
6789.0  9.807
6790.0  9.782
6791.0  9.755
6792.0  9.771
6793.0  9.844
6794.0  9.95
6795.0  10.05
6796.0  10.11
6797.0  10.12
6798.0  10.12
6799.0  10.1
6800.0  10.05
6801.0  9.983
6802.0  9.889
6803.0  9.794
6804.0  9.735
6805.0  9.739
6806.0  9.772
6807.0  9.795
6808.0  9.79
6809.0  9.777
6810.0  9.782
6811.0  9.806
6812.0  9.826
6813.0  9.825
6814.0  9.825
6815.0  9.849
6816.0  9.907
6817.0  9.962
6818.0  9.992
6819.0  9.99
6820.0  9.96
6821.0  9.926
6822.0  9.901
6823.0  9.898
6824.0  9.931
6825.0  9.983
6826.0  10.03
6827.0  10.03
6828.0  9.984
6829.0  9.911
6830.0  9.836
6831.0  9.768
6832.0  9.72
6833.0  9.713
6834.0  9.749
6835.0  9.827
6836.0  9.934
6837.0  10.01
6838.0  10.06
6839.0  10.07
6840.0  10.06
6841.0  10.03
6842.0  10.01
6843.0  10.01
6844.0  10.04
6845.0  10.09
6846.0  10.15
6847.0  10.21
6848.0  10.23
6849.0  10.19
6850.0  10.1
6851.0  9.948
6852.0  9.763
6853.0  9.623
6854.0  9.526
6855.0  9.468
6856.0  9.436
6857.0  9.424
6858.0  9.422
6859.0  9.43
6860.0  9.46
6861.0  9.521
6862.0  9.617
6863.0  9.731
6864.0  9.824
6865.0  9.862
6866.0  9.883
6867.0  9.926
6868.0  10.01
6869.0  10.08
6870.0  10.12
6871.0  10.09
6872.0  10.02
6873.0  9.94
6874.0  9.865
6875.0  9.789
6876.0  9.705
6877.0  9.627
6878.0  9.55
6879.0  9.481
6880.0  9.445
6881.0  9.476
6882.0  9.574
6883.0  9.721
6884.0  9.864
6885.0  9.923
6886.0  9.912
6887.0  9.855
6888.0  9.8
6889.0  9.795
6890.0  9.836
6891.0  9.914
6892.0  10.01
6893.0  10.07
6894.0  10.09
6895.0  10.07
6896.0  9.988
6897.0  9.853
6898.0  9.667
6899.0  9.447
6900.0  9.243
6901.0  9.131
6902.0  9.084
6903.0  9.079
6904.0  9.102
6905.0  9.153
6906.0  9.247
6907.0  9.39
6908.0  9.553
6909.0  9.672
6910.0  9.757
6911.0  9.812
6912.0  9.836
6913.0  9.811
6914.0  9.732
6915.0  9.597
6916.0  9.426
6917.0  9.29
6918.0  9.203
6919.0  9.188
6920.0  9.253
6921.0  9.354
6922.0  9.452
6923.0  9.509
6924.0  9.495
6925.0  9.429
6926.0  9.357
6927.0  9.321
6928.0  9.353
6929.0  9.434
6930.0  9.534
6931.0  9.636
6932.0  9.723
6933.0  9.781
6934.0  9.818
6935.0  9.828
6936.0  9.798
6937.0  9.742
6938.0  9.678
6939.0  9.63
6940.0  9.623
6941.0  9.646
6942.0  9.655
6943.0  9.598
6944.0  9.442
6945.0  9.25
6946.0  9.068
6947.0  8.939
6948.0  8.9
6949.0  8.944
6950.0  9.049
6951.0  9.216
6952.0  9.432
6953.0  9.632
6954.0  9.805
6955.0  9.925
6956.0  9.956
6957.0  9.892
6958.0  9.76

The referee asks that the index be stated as -0.6 Angstrom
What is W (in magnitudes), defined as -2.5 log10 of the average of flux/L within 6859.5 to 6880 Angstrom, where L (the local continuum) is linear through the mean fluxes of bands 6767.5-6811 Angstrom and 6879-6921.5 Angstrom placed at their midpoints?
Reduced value -0.01 mag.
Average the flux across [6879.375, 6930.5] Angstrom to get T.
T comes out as 9.57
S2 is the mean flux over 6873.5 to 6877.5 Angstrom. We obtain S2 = 9.75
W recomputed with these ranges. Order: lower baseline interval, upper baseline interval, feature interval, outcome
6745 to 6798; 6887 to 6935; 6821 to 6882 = -0.02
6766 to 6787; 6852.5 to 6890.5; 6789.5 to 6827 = -0.01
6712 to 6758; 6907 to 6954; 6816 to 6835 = -0.04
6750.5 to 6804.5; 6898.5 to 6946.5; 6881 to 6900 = -0.03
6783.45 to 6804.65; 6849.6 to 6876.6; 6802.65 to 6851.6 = -0.01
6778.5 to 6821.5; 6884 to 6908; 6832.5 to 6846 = -0.02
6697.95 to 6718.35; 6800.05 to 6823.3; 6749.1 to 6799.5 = 0.00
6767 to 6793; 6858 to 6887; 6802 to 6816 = 0.00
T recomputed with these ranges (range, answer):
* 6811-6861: 9.87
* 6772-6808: 9.9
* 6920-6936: 9.53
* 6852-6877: 9.74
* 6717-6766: 9.72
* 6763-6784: 9.94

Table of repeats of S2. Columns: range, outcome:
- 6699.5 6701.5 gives 10.1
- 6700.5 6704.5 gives 10.3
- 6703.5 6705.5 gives 10.4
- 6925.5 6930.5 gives 9.4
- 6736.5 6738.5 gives 9.53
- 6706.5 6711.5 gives 10.1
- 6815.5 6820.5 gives 9.96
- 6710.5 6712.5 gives 9.72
